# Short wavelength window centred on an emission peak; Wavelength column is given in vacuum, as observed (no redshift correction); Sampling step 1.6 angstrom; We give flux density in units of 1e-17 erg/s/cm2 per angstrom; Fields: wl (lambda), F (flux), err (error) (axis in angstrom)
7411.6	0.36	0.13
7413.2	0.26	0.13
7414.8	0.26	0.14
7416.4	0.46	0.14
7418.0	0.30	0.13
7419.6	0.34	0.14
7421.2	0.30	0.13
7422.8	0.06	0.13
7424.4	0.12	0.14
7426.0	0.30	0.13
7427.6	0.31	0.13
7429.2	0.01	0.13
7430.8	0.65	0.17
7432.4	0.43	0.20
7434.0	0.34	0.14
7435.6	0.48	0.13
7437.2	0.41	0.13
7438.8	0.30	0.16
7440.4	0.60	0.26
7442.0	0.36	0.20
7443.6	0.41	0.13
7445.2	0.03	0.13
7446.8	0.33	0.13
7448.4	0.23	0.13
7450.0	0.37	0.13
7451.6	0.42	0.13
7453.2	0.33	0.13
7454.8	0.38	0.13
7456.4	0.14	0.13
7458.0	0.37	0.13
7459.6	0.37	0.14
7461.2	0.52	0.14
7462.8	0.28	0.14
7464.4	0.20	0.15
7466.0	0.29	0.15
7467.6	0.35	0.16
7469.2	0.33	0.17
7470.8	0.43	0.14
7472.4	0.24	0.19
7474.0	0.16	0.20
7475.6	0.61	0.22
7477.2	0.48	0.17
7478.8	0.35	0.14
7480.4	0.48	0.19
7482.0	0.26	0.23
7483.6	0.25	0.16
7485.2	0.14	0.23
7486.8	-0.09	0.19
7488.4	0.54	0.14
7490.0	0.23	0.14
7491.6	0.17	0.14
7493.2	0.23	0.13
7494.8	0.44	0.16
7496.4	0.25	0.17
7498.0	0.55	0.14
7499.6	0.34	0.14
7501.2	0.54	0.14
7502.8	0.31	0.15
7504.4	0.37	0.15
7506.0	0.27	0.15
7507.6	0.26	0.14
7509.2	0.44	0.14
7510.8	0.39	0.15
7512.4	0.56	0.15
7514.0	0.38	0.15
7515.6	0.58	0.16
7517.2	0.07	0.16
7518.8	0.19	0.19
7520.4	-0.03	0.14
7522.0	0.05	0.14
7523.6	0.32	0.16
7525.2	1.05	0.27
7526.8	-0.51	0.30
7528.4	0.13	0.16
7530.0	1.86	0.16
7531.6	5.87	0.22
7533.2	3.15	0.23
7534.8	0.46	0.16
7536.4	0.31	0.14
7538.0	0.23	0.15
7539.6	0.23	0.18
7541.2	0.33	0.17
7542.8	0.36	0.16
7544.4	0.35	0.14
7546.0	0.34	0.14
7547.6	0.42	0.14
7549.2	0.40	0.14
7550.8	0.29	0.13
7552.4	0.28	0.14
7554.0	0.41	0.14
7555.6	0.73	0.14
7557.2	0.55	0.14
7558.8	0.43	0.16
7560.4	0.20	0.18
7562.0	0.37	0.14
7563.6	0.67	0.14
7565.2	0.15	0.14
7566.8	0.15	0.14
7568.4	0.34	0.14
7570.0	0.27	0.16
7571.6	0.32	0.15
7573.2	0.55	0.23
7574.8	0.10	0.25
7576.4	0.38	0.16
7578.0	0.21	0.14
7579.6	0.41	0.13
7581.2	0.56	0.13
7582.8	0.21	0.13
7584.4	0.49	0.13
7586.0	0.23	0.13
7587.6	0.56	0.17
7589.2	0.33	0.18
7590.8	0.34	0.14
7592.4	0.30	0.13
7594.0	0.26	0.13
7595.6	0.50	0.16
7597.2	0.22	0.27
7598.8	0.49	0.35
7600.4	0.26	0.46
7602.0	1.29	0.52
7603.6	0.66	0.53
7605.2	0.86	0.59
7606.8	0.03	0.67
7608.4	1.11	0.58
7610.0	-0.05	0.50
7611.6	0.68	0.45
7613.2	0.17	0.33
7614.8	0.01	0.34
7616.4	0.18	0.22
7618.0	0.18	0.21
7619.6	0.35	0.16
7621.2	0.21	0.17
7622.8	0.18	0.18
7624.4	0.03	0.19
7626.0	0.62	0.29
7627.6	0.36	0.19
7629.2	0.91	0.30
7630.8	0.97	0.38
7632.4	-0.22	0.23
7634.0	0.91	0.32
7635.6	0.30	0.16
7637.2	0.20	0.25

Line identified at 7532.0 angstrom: H-alpha 6563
